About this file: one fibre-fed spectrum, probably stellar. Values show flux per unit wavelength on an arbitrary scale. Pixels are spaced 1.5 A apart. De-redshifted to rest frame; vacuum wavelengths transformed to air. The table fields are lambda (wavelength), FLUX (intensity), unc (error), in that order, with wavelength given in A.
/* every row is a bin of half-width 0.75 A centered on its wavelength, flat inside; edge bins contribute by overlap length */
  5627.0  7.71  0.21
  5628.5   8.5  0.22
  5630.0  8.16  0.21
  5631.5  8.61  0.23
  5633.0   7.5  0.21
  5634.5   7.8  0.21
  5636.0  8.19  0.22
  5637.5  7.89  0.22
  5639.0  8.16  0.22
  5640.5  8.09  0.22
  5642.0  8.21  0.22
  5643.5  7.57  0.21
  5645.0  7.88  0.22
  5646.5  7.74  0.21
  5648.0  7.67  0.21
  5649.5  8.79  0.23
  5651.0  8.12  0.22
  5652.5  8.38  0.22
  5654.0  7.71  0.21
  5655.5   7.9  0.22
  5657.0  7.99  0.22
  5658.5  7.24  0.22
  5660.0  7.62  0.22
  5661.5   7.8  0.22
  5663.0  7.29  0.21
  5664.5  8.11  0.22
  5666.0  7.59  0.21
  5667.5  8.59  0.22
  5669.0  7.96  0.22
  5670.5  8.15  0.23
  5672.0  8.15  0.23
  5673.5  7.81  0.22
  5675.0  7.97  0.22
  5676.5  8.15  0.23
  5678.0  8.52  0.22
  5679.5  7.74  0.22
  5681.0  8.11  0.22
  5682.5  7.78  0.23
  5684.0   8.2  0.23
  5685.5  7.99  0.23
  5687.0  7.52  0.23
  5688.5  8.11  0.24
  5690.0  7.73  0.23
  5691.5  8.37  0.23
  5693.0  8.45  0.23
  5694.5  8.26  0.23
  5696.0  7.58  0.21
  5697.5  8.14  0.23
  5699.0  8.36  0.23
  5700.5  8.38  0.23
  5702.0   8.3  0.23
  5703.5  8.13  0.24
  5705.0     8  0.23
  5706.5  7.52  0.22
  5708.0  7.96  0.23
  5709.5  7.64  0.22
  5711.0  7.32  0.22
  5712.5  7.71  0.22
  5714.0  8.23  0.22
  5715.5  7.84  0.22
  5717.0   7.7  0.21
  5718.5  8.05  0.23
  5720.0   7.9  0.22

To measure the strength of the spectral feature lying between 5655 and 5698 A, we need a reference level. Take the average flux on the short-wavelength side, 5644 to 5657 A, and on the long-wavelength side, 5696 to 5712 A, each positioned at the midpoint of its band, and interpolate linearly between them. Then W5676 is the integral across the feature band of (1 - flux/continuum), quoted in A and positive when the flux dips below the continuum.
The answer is 0.1 A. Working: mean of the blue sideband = 8.01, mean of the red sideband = 7.95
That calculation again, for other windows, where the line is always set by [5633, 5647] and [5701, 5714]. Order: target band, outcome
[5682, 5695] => -0.28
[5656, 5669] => 0.18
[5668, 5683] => -0.30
